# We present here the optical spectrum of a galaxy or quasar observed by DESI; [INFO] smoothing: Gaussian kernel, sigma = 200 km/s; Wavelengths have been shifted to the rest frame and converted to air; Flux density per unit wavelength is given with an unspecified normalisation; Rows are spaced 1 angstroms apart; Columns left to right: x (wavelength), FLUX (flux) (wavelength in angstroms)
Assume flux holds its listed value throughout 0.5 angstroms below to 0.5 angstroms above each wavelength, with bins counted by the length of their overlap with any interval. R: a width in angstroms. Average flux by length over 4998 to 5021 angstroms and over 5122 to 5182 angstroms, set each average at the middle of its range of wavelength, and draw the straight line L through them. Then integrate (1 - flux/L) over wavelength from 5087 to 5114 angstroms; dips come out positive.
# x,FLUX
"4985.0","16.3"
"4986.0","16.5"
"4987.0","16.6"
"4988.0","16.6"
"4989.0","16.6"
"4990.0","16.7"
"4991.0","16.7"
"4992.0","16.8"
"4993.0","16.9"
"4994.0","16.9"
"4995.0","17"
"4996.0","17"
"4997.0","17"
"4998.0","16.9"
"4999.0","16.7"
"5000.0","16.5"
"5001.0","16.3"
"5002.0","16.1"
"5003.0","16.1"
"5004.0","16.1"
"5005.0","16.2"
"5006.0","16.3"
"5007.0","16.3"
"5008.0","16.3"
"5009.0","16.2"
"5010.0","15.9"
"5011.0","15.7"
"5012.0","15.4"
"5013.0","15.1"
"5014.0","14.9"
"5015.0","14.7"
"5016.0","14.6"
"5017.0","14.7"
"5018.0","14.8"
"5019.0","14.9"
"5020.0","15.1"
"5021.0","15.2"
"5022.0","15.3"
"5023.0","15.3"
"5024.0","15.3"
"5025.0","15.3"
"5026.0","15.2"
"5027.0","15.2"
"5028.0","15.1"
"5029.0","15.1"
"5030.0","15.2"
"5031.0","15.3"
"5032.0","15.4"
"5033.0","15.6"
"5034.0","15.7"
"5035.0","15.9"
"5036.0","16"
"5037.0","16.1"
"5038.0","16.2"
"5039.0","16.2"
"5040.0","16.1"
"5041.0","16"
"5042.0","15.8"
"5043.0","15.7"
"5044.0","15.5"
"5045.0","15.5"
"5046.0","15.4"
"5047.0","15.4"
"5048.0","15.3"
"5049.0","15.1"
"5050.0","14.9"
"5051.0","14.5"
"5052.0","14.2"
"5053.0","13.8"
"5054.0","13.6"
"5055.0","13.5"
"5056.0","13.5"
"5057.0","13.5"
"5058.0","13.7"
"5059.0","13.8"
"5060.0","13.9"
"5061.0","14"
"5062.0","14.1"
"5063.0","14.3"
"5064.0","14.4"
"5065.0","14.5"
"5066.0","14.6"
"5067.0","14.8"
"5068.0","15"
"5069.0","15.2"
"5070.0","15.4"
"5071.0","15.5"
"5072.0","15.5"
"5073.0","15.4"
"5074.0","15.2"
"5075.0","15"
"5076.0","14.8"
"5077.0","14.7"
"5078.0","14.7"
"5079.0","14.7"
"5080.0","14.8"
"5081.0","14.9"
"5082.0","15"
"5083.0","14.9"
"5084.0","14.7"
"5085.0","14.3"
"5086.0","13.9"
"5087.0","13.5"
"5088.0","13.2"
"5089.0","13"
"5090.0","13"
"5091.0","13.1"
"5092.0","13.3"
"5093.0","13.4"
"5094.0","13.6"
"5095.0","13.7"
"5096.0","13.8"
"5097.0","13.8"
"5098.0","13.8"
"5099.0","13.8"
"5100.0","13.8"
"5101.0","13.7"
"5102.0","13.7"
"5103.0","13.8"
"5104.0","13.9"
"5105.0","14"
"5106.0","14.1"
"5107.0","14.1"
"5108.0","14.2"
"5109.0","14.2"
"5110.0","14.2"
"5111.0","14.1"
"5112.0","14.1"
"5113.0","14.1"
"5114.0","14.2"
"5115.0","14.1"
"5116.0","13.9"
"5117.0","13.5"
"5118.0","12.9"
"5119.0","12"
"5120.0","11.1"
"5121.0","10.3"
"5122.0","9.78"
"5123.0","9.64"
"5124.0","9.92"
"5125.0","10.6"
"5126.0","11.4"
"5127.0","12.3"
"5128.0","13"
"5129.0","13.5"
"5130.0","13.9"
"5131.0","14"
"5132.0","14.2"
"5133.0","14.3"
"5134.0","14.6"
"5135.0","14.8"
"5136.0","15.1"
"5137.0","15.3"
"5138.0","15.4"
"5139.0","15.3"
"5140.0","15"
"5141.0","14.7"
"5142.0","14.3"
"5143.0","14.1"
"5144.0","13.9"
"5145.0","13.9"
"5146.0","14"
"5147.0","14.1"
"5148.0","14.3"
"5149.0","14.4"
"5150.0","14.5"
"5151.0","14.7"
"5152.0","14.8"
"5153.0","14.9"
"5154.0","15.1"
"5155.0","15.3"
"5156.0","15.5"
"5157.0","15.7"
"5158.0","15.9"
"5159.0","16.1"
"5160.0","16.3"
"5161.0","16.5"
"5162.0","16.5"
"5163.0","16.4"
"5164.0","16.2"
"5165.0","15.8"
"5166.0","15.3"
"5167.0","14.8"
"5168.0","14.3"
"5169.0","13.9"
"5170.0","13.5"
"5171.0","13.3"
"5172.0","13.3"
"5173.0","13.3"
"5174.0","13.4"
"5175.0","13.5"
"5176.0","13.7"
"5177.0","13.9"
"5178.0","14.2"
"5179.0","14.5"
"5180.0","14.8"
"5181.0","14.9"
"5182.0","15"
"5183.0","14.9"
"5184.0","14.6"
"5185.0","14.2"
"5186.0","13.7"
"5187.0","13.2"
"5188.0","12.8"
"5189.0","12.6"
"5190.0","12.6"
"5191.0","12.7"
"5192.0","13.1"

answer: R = 1.9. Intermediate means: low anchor 15.7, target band 13.8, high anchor 14.3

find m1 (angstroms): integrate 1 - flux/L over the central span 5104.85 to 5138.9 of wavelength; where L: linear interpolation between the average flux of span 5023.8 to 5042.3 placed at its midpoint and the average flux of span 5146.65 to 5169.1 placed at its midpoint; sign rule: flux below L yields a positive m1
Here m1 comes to 4.7 angstroms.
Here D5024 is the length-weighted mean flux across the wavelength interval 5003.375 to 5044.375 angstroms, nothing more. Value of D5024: 15.5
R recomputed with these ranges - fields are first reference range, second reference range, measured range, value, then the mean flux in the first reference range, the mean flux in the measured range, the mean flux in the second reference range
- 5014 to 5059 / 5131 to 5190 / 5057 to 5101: 1.9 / 15.1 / 14.3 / 14.6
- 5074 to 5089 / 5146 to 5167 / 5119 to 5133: 2.9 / 14.5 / 11.9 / 15.4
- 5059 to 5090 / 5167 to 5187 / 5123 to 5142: 0.8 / 14.6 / 13.6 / 14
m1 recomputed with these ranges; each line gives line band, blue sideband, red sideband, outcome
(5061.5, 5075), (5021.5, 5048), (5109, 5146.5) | -0.1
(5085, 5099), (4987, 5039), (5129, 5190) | 1.5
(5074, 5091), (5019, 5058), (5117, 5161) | 0.3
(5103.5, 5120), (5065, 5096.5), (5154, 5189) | 0.8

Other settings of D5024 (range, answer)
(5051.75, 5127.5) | 13.7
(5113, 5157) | 13.7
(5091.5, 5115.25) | 13.9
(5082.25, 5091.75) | 13.8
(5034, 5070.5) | 14.9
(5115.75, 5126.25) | 11.3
